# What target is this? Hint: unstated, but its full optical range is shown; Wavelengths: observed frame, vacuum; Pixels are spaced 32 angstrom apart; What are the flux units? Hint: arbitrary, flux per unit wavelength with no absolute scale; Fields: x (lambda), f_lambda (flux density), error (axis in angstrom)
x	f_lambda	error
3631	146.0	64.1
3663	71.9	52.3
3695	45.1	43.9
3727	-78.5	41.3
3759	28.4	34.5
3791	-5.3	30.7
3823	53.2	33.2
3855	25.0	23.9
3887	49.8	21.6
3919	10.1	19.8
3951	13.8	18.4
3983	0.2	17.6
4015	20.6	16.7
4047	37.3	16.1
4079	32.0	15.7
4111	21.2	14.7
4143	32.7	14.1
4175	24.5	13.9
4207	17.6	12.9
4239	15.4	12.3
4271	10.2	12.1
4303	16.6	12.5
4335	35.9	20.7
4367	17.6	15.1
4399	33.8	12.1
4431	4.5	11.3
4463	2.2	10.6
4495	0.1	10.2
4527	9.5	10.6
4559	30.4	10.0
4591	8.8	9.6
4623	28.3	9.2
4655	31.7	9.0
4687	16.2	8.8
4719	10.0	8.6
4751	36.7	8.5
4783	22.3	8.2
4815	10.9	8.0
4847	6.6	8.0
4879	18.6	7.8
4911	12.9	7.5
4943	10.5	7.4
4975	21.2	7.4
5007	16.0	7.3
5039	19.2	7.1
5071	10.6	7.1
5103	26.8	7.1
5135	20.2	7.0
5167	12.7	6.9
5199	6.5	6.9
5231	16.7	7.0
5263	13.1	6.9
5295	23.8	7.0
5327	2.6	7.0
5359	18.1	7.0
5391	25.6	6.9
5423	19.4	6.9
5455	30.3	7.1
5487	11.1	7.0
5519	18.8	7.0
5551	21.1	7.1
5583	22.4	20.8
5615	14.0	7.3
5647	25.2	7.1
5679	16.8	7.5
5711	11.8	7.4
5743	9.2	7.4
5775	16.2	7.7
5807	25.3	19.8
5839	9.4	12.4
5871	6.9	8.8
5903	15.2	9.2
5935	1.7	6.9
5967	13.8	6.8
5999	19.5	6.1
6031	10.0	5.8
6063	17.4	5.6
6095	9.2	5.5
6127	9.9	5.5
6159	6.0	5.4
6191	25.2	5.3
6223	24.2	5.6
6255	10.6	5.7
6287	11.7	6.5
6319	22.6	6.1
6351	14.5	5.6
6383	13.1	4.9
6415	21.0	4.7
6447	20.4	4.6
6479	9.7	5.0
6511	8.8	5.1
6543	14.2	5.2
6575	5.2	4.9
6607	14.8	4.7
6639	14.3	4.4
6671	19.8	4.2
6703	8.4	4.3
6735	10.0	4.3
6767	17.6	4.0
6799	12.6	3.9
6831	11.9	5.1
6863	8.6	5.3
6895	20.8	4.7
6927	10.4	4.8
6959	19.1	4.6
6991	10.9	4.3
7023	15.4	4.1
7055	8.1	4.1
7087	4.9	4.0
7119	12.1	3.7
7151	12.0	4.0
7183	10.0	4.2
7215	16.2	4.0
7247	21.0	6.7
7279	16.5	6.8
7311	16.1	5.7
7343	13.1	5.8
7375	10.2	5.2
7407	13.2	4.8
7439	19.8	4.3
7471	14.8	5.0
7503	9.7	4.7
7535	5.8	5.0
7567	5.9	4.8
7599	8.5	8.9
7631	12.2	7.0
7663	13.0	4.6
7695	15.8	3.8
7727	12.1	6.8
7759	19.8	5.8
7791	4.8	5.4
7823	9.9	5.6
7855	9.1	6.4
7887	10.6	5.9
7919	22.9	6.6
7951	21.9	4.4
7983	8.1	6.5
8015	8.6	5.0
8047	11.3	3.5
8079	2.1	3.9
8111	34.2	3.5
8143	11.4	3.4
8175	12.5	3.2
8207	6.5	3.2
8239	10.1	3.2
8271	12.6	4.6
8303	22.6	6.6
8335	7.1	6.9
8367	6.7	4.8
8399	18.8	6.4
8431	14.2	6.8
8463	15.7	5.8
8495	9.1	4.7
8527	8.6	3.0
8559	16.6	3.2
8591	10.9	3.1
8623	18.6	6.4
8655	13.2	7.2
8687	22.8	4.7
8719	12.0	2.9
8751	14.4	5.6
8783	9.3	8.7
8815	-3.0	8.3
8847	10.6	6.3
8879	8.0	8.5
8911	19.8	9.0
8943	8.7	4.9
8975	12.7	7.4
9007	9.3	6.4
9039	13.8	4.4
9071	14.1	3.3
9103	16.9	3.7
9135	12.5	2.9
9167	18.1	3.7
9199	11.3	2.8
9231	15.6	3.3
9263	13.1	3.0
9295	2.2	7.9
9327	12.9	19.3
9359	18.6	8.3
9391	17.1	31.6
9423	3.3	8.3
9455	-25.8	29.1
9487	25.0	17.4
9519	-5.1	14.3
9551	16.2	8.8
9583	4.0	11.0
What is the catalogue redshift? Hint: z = 1.179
